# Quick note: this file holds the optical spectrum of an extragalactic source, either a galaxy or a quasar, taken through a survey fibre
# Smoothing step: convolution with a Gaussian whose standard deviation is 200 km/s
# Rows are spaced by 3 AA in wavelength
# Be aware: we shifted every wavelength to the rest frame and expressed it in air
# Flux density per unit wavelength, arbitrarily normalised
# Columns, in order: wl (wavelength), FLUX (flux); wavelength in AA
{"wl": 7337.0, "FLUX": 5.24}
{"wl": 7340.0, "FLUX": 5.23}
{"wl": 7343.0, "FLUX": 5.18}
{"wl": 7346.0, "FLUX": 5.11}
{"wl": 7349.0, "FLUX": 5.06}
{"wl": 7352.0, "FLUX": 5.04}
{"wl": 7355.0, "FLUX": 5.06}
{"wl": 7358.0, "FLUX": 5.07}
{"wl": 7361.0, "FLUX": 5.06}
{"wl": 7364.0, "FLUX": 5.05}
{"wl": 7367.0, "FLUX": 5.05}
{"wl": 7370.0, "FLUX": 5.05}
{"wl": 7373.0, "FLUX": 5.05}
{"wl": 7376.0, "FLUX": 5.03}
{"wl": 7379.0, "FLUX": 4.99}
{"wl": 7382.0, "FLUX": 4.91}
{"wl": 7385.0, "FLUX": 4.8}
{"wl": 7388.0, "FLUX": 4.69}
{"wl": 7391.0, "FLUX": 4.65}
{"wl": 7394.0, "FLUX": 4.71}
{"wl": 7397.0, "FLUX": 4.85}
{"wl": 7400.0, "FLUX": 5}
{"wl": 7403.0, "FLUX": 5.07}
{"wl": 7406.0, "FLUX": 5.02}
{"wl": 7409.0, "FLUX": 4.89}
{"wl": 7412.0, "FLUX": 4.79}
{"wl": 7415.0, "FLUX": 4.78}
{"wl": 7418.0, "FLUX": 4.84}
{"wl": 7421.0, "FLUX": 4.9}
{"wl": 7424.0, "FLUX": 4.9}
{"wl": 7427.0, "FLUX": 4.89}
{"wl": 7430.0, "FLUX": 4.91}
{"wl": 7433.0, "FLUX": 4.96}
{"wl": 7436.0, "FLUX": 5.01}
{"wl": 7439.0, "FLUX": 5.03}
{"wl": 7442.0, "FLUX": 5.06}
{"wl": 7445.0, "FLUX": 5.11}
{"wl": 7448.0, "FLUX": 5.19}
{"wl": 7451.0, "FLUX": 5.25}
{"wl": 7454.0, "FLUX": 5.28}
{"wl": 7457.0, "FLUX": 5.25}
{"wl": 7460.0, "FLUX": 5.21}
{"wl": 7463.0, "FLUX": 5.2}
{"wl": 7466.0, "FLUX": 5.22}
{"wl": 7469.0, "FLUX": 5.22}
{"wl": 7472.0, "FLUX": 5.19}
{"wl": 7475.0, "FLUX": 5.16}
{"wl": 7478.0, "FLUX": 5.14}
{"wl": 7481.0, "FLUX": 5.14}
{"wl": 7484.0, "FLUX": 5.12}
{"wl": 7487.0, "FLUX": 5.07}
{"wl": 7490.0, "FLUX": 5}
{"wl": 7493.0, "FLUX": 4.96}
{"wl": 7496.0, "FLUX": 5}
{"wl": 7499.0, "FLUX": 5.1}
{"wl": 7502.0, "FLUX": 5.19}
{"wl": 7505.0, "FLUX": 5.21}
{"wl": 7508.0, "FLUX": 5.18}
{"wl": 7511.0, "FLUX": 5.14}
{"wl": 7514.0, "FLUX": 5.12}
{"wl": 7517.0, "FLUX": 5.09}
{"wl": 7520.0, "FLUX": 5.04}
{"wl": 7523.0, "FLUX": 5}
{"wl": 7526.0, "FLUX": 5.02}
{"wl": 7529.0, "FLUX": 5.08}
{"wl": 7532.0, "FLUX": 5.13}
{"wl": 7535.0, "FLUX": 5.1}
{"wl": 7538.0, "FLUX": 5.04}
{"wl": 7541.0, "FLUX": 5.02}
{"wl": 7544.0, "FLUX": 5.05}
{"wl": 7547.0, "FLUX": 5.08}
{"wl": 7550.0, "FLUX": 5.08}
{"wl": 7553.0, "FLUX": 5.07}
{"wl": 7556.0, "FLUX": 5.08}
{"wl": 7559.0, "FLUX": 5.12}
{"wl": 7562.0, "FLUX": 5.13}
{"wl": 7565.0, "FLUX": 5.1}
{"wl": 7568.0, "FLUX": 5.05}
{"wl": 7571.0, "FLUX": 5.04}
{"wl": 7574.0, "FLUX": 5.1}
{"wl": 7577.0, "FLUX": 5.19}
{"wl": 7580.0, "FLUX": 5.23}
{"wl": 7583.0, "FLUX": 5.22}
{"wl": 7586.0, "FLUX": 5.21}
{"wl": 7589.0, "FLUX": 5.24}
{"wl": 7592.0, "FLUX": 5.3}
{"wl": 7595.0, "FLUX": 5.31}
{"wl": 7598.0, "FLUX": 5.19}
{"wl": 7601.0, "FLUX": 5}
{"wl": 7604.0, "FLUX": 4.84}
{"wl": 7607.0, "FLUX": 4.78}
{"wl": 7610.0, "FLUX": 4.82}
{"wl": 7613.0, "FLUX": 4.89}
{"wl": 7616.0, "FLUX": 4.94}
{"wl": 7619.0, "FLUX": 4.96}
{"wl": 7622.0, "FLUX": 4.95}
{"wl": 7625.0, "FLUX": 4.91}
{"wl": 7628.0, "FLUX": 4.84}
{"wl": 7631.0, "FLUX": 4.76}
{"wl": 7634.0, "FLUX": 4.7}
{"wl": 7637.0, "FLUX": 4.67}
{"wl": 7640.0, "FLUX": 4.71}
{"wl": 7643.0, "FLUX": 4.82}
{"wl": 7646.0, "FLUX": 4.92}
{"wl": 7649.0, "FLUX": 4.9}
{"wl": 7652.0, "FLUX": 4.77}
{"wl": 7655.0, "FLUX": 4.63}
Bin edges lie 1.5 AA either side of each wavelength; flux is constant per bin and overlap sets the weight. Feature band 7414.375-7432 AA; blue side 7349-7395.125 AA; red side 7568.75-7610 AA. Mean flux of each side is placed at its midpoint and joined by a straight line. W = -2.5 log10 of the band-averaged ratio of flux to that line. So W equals 0.03 mag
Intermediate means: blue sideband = 4.95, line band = 4.88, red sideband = 5.11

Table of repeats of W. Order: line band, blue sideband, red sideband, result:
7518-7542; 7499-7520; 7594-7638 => 0.01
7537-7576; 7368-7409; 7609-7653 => -0.05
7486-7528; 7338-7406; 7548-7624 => -0.01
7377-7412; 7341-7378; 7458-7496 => 0.05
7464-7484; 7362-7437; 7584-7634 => -0.05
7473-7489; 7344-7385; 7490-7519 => -0.01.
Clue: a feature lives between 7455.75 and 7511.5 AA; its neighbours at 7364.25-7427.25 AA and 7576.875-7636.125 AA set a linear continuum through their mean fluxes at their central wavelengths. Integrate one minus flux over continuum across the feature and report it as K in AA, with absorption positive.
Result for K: -2.2 AA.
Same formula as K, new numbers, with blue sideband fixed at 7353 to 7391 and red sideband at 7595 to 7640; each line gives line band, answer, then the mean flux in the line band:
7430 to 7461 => -1.1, 5.12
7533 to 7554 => -0.7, 5.06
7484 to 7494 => -0.2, 5.03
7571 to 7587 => -0.9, 5.18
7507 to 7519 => -0.5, 5.13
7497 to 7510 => -0.6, 5.16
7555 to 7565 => -0.4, 5.11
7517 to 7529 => -0.3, 5.04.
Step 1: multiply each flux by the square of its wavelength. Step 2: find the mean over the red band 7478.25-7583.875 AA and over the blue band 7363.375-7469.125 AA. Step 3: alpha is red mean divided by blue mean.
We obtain 1.05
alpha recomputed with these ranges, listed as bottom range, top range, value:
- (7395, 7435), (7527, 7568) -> 1.07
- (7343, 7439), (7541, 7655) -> 1.07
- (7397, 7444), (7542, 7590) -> 1.08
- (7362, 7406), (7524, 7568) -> 1.08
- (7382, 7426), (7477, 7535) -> 1.08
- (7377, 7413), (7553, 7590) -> 1.11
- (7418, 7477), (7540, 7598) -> 1.04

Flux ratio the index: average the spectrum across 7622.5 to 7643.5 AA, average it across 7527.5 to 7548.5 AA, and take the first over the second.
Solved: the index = 0.94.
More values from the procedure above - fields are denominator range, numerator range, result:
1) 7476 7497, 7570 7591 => 1.02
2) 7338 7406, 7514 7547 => 1.01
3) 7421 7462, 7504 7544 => 1.00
